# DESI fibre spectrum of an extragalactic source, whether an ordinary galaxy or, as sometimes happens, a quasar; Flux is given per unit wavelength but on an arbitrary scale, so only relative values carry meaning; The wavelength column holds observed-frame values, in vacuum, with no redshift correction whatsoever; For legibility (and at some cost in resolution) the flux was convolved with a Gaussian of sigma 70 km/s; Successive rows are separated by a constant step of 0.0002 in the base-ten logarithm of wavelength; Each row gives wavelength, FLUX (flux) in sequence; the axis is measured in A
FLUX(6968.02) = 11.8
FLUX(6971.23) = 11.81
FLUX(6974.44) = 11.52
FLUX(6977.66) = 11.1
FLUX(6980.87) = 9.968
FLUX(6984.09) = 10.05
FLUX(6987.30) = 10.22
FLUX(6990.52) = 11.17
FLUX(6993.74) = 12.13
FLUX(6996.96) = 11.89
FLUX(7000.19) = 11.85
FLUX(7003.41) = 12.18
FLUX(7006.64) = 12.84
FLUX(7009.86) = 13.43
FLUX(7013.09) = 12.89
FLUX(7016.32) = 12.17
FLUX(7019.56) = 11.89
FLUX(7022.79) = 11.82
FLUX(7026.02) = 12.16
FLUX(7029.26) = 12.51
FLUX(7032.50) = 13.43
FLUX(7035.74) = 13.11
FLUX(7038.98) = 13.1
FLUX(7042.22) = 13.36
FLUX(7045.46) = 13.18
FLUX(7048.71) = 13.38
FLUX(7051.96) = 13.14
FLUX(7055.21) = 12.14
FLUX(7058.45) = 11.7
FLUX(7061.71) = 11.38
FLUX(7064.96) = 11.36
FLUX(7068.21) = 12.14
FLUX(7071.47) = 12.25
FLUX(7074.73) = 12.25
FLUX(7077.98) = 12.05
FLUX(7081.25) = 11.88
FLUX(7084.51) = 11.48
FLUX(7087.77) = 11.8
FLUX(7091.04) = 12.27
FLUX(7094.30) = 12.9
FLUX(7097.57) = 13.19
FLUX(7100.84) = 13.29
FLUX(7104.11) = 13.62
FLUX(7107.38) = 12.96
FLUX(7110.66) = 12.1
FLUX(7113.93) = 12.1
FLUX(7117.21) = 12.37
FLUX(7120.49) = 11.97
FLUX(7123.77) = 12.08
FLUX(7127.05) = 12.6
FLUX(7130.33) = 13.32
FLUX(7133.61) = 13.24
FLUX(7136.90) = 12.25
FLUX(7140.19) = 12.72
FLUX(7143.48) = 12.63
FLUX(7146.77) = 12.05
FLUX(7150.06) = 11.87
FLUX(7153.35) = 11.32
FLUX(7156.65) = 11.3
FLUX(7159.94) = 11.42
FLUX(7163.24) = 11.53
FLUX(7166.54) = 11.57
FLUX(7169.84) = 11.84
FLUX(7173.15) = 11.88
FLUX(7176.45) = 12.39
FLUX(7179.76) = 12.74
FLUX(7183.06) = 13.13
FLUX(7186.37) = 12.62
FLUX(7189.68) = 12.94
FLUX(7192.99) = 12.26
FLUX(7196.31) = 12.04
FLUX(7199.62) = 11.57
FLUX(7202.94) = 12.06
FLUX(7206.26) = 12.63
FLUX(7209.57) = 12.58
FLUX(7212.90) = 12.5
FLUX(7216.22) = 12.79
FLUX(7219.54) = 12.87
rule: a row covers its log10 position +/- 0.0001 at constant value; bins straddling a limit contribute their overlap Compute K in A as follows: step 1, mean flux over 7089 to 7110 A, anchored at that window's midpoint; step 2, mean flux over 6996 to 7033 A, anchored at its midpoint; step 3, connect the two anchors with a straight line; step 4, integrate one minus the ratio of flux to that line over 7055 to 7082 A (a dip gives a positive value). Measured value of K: 1.8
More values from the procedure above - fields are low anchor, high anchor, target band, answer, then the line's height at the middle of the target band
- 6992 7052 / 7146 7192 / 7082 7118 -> -0.6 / 12.3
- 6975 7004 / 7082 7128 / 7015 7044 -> -2.5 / 11.6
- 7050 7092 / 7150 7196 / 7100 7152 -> -2.3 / 12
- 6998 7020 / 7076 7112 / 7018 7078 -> 0.2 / 12.5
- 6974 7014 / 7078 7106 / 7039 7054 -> -1.4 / 12.1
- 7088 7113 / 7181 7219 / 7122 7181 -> 2.3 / 12.6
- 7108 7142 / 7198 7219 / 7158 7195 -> 0.7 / 12.4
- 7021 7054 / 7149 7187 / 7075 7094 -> 0.9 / 12.6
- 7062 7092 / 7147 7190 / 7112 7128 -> -0.3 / 12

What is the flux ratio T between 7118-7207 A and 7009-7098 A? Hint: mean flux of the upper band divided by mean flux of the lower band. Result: 1.0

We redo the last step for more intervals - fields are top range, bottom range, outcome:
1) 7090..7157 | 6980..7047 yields 1.03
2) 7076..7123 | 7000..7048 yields 0.98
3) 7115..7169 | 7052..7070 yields 1.02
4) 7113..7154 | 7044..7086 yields 1.02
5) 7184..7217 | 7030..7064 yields 0.97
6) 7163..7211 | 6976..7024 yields 1.05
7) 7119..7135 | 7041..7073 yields 1.02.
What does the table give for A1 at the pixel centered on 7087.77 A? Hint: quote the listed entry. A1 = 11.8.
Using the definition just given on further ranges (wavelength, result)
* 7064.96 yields 11.36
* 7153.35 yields 11.32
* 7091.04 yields 12.27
